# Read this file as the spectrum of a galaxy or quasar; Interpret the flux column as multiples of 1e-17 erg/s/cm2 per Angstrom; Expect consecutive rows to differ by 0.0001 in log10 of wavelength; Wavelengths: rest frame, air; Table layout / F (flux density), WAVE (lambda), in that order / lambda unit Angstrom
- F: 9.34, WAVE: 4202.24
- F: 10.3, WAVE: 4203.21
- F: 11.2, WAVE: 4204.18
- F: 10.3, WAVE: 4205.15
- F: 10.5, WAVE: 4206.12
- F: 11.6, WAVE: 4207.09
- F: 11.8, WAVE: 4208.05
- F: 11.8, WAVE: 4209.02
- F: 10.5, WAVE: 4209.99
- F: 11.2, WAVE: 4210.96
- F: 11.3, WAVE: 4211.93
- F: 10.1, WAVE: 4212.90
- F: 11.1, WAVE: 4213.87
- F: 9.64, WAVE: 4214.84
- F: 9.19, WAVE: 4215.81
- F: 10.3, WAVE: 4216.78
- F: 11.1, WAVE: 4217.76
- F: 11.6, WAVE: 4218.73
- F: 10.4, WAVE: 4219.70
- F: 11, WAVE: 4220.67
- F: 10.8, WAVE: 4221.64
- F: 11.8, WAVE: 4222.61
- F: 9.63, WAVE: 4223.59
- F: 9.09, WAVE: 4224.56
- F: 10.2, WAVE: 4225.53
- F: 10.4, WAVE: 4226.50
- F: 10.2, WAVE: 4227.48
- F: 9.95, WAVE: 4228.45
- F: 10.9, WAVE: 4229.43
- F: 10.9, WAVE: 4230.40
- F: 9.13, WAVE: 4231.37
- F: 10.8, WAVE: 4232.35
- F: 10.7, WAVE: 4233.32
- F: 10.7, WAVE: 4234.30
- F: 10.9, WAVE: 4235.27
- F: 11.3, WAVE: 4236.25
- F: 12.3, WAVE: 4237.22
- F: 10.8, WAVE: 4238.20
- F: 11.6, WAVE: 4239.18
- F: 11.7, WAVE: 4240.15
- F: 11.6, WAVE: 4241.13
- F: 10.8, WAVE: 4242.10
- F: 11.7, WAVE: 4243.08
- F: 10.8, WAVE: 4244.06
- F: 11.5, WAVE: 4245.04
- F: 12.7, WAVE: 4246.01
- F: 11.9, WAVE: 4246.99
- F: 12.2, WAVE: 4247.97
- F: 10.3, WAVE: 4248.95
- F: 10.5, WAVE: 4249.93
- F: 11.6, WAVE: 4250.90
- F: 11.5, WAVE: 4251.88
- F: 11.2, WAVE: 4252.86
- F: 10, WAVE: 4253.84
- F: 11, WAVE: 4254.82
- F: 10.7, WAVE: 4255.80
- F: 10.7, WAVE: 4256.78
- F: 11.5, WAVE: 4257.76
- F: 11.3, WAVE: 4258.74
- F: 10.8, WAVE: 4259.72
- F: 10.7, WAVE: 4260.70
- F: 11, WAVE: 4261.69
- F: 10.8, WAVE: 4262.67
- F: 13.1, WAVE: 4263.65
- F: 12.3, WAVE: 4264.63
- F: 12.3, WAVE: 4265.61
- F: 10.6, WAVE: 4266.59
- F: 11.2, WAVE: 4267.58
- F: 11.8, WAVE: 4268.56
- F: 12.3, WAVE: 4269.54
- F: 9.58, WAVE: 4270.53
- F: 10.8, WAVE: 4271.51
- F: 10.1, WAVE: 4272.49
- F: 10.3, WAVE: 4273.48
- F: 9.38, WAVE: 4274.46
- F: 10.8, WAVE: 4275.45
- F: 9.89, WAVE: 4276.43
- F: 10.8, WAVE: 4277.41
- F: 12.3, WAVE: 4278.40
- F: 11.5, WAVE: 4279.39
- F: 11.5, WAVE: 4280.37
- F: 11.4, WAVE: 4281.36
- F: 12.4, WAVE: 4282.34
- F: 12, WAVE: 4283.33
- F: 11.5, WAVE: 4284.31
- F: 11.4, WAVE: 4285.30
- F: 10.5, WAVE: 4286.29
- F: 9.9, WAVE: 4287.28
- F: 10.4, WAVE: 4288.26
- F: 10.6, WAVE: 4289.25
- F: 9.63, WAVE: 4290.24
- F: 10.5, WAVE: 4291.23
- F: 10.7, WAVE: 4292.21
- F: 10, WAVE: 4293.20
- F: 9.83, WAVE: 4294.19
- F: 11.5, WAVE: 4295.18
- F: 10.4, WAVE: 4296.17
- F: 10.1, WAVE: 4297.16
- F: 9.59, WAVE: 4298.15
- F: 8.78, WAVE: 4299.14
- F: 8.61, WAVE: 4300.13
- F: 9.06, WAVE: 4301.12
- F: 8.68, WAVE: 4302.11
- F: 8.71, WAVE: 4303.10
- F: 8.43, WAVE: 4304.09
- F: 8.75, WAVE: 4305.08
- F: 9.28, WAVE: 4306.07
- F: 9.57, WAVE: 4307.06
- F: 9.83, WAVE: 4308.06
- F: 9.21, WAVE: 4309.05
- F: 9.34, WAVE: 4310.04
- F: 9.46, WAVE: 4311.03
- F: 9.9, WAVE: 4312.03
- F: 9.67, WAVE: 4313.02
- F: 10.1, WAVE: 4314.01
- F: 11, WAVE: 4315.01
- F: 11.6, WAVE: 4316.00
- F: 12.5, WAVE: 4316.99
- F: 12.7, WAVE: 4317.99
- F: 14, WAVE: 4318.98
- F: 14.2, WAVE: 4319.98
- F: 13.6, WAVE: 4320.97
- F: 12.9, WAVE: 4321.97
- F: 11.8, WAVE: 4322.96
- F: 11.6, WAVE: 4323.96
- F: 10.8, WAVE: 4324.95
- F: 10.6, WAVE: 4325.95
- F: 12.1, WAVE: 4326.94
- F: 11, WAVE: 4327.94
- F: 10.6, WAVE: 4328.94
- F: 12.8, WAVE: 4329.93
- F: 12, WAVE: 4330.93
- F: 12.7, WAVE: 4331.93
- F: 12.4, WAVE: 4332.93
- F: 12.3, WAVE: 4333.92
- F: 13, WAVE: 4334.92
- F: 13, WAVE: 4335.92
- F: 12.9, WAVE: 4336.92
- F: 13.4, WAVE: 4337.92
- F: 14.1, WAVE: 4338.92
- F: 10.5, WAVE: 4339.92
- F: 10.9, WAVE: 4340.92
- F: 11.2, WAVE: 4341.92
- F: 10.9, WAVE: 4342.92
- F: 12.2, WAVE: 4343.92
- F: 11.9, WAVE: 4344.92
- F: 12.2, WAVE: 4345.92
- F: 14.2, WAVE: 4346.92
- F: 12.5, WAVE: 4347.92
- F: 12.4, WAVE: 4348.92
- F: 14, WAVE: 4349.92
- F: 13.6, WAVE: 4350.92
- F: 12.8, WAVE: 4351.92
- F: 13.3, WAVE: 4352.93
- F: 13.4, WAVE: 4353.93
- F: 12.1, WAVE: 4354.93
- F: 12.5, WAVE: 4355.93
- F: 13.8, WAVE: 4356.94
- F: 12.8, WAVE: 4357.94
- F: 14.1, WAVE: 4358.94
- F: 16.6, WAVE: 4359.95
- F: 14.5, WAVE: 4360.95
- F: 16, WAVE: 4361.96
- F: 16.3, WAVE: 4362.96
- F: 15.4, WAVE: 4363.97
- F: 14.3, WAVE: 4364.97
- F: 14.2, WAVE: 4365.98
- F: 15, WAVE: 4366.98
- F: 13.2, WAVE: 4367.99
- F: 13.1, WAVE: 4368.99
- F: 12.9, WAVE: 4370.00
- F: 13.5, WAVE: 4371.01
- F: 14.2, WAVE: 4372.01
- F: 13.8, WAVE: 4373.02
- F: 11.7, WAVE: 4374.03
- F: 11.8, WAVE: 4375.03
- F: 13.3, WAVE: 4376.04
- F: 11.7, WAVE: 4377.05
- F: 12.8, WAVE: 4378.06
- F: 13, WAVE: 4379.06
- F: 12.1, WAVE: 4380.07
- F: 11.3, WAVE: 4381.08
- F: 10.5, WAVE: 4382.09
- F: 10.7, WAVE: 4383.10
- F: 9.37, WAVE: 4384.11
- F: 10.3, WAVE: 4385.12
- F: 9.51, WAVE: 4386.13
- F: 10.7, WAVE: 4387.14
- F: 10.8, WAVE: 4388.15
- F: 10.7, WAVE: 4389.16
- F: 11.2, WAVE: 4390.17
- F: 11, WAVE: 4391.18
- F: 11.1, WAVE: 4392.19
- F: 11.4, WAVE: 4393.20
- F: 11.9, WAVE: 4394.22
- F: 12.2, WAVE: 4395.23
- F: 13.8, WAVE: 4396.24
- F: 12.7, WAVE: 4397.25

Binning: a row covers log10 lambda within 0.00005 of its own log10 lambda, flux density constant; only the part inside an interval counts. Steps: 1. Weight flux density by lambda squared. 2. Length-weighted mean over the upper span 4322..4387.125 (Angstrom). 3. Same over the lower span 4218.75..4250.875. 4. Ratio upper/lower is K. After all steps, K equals 1.22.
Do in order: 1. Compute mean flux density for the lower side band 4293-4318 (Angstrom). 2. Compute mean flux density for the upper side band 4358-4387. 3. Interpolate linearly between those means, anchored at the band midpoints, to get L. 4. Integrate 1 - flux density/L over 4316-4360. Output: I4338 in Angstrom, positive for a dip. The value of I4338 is -4.7 Angstrom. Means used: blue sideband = 9.81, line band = 12.6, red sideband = 13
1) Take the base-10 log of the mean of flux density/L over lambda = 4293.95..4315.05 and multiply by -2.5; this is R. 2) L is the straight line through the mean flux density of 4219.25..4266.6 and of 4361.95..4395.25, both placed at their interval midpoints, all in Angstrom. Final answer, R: 0.22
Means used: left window 11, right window 12.3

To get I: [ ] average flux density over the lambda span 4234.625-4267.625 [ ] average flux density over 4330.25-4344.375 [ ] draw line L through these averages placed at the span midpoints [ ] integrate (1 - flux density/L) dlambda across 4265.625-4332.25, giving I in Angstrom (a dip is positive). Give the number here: 6.00 Angstrom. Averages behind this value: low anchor 11.3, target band 10.8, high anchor 12.2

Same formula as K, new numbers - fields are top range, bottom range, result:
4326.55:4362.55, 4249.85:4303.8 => 1.23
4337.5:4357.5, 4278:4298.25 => 1.19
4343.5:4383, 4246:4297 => 1.26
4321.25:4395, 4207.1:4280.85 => 1.20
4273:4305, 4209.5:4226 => 1.01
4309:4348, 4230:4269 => 1.10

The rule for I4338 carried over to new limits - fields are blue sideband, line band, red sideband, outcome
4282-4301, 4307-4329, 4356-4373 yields 1.04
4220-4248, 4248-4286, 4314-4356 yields 0.89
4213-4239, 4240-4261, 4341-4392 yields -0.52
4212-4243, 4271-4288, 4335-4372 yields 1.19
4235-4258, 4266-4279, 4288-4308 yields -0.40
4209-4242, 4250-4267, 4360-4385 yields 0.04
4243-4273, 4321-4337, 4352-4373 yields 1.31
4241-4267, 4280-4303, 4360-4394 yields 2.58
